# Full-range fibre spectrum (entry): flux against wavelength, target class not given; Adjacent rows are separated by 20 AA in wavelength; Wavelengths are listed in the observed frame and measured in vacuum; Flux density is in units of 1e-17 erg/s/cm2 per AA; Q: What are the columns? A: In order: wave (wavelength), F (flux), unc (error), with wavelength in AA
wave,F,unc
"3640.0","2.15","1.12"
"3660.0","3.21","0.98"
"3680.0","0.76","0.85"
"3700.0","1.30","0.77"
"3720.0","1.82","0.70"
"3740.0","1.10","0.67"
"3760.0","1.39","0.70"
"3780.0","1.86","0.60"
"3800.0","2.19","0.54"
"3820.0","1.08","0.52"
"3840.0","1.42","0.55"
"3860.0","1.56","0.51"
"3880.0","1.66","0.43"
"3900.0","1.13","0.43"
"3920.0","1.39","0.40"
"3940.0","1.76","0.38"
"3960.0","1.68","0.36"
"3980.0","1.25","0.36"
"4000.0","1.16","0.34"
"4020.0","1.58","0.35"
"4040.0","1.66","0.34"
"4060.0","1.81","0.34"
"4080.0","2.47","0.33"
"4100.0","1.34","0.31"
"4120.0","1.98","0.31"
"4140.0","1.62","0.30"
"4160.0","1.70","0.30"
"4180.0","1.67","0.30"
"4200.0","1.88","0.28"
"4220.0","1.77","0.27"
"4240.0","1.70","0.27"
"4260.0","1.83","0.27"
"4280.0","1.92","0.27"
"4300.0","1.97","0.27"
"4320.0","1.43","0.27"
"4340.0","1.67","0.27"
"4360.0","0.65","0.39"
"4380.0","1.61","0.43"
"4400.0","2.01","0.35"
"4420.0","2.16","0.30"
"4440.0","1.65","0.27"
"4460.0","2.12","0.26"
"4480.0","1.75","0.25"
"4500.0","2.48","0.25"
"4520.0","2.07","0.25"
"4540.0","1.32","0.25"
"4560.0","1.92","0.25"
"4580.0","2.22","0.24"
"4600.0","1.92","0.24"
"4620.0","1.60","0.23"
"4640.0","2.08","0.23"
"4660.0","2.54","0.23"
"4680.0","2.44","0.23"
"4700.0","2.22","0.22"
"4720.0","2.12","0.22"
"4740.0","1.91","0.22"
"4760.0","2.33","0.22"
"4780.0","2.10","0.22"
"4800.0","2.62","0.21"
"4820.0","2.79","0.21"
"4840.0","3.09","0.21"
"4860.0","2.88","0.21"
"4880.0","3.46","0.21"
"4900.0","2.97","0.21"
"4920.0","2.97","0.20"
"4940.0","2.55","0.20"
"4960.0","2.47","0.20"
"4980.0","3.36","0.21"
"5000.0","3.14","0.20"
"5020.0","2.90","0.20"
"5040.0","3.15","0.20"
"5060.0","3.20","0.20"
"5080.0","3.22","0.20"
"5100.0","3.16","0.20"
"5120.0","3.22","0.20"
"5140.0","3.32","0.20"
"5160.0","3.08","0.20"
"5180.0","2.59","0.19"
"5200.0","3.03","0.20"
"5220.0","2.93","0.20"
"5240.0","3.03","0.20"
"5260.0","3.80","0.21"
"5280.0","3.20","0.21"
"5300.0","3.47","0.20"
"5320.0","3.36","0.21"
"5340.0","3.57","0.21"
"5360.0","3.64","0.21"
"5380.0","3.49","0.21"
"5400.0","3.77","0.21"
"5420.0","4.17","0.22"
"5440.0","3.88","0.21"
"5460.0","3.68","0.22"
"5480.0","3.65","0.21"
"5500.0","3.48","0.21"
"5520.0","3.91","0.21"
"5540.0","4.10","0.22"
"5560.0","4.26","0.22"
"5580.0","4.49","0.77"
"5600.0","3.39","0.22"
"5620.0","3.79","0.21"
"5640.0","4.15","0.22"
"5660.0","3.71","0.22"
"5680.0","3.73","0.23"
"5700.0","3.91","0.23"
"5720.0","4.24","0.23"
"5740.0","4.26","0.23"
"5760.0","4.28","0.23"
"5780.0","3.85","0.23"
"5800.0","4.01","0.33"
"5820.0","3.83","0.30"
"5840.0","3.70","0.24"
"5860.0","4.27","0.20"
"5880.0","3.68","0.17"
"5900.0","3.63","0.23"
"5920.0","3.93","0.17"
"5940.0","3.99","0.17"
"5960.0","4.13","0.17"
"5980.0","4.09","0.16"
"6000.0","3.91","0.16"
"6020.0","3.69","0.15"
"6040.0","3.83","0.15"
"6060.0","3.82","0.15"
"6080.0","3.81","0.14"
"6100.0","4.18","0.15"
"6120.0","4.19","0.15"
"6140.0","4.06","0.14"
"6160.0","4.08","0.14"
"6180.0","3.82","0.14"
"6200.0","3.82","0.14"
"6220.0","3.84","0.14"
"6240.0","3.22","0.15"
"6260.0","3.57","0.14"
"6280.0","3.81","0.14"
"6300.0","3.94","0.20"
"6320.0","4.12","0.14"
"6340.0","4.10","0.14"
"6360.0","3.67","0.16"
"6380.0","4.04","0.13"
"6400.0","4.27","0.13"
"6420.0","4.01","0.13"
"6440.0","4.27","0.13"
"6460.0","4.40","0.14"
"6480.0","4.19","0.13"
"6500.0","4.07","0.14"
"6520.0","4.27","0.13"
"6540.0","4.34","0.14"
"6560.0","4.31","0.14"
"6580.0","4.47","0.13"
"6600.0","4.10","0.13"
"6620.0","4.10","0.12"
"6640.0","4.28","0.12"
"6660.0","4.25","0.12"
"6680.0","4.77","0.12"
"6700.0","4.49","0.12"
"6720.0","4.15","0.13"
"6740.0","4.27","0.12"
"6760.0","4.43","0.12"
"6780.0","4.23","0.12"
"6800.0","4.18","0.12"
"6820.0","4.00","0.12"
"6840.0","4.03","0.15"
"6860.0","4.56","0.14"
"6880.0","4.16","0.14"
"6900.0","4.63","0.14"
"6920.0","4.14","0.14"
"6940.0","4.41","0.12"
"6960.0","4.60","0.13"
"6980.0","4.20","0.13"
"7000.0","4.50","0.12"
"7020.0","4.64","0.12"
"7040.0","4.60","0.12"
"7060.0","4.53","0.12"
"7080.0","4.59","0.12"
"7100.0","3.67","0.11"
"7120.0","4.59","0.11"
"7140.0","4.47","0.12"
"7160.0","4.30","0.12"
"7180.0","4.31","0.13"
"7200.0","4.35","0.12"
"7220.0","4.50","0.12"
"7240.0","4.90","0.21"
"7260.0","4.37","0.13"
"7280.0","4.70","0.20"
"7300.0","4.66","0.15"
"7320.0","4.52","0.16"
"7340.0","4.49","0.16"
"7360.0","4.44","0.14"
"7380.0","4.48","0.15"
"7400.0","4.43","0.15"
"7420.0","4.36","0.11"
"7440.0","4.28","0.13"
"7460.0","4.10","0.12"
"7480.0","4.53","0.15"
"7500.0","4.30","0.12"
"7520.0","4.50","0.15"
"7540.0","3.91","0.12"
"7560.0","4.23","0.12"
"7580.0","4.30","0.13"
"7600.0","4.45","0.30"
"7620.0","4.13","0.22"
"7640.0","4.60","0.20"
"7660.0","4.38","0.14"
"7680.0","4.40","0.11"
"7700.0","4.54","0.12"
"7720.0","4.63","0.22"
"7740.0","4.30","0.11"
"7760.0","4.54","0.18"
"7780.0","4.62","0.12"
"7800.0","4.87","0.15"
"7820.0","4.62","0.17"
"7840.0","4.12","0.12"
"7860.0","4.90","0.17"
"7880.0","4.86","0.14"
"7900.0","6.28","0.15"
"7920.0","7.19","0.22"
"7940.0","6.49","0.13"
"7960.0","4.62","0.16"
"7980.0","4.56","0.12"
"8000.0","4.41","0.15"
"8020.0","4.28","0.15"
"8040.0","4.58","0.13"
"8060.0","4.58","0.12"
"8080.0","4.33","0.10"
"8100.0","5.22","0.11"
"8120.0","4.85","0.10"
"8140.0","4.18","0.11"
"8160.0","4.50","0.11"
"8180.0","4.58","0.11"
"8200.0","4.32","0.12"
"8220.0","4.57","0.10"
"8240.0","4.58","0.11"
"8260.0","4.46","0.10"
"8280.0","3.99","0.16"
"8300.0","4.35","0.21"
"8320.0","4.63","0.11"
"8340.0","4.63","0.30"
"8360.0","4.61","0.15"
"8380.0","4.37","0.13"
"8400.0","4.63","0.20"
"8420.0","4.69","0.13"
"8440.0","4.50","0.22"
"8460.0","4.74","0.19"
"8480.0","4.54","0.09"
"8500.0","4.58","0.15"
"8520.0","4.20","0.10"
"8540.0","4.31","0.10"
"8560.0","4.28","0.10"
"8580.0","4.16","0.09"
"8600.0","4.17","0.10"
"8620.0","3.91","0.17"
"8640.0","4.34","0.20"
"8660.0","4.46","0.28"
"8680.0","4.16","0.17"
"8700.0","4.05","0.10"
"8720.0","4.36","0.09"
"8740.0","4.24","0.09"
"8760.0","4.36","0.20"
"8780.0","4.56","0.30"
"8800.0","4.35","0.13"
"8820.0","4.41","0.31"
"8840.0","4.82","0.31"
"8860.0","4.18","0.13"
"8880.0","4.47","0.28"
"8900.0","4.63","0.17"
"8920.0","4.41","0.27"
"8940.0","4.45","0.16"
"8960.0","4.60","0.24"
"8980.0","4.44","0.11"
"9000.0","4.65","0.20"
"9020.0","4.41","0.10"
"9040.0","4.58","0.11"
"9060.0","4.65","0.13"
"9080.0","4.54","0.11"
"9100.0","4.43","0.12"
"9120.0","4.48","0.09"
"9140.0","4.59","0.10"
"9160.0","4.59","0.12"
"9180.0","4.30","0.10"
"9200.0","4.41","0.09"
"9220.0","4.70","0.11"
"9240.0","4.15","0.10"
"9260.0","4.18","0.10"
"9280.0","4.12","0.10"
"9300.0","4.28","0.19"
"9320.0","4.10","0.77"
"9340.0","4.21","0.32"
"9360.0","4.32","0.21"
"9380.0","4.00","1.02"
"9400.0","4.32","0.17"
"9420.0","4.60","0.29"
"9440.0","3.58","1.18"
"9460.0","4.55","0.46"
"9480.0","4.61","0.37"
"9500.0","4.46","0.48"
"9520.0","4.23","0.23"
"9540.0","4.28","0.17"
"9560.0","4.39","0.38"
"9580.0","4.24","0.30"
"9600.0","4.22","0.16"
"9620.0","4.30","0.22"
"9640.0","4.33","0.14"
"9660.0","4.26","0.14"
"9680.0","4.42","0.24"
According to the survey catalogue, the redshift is 0.205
